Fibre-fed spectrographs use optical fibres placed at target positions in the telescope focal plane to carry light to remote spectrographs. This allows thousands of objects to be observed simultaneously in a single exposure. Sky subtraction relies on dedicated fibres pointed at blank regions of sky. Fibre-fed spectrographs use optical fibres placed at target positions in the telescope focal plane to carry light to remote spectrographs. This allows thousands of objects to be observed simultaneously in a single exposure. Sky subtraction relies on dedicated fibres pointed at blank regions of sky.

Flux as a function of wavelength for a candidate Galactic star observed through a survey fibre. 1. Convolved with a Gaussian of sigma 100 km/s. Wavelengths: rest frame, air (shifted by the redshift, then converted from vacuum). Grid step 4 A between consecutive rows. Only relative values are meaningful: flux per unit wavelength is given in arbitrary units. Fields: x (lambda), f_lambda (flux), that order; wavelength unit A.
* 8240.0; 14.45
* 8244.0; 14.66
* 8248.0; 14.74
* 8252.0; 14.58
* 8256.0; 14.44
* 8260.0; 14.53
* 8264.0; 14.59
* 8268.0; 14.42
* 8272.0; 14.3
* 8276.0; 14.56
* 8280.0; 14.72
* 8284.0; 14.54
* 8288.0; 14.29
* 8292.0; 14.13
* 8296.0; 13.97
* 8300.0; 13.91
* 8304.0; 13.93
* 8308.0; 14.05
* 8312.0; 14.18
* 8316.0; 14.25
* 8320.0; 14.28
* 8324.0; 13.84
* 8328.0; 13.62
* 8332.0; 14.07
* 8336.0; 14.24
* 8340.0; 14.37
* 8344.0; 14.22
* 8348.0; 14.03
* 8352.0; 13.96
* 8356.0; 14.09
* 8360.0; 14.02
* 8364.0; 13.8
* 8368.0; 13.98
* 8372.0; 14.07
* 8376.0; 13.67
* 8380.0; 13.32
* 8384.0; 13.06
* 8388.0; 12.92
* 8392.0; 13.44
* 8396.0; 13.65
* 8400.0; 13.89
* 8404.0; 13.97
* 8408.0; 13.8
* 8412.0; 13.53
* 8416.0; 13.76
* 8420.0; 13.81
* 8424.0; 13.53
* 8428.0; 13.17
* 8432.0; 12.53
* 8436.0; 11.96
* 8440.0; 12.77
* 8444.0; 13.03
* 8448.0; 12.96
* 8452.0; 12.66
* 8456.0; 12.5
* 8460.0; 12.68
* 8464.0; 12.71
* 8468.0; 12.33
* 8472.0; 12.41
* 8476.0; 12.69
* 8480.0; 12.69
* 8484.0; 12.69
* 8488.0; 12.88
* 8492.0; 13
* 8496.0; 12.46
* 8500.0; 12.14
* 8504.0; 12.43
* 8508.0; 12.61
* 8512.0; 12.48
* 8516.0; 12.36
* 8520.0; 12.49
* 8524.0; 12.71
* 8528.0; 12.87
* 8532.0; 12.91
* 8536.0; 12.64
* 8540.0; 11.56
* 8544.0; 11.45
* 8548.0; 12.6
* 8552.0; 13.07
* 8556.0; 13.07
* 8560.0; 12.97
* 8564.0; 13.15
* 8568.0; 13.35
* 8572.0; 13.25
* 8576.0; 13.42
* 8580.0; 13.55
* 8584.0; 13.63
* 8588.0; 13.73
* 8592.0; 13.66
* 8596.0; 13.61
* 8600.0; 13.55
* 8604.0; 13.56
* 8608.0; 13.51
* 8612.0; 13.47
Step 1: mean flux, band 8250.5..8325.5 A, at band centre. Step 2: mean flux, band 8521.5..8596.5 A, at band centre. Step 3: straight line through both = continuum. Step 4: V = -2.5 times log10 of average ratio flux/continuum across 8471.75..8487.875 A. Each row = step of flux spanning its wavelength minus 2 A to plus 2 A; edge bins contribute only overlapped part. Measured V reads 0.06 mag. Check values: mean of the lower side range 14.3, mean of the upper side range 13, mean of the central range 12.7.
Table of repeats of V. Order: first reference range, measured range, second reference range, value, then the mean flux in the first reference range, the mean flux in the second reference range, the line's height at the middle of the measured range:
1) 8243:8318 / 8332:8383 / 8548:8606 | 0.01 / 14.4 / 13.4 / 14.1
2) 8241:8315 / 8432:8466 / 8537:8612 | 0.08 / 14.4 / 13.2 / 13.7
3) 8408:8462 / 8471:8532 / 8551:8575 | 0.04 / 13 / 13.2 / 13.1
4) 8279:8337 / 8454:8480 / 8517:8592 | 0.07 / 14.1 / 12.9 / 13.4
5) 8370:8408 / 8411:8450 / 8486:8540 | 0.01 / 13.6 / 12.6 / 13.2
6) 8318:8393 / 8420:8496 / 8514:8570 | 0.04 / 13.8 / 12.7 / 13.2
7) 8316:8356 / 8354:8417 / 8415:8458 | -0.01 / 14.1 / 13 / 13.5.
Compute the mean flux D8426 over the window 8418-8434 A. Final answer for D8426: 13.3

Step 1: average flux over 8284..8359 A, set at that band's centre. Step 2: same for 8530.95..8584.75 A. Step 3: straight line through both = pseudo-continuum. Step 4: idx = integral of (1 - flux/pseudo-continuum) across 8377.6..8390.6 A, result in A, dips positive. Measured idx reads 0.6 A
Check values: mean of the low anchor 14.1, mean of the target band 13.1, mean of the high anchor 12.9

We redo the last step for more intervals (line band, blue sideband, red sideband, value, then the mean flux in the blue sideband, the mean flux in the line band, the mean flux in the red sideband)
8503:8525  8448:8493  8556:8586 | 0.7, 12.7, 12.5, 13.3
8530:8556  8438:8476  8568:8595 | 1.6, 12.7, 12.4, 13.5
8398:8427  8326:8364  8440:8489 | -1.0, 14.1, 13.7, 12.7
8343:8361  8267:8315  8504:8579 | -0.2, 14.2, 14.1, 12.7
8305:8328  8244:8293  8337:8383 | 0.2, 14.5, 14.1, 13.9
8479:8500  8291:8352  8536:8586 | 0.9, 14.1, 12.7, 12.9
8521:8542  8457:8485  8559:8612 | 0.8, 12.6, 12.5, 13.5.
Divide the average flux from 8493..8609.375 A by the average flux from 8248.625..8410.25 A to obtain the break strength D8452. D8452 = 0.9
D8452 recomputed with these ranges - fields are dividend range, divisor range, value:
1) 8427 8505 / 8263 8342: 0.89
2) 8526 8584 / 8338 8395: 0.93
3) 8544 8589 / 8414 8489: 1.03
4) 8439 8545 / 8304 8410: 0.91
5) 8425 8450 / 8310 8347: 0.90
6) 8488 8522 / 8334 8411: 0.91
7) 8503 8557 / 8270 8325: 0.88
